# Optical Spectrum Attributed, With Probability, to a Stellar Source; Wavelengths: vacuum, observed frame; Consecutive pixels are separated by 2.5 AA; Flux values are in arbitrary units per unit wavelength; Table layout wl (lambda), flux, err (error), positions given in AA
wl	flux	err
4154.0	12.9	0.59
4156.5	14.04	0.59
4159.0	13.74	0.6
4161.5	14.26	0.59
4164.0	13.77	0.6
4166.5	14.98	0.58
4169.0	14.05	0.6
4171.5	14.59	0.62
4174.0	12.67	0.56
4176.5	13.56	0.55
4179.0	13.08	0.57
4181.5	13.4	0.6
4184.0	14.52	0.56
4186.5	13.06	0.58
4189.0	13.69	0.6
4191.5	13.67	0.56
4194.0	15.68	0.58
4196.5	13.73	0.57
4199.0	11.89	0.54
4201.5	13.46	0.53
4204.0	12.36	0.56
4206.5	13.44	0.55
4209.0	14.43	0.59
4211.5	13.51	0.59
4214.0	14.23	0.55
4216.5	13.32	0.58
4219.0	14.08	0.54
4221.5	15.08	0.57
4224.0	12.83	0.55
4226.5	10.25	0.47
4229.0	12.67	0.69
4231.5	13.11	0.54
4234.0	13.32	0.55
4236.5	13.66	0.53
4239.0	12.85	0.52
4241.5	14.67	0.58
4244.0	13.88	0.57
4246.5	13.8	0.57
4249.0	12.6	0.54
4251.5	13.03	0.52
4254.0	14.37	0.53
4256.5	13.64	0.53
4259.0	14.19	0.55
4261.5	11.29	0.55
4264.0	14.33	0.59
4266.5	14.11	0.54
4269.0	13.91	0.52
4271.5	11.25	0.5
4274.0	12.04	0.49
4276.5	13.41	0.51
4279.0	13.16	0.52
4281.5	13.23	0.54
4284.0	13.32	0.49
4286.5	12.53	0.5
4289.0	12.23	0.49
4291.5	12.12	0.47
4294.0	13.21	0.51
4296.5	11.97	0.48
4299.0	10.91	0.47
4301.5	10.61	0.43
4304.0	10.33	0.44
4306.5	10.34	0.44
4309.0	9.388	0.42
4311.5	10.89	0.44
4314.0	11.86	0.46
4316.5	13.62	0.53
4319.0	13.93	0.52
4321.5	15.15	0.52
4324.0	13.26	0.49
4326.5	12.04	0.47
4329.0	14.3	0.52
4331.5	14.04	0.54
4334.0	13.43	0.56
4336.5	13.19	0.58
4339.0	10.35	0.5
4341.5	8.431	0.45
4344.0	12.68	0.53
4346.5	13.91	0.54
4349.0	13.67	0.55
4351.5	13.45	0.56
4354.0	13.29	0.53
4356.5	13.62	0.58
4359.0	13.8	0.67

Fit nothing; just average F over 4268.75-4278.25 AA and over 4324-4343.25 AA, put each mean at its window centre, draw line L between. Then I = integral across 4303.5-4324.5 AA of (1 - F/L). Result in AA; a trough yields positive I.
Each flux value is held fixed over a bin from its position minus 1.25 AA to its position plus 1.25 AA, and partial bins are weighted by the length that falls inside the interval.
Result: 0.5 AA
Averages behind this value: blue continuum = 12.5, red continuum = 12.3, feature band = 12.1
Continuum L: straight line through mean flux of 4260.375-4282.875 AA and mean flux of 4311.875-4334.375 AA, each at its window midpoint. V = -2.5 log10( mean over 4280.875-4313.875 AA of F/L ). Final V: 0.14 mag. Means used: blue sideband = 13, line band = 11.6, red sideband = 13.4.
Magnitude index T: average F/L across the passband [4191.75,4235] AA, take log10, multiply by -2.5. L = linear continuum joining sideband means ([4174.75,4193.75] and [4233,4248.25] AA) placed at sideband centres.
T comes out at 0.022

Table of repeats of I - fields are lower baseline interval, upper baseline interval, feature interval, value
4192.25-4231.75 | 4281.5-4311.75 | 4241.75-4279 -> -2.9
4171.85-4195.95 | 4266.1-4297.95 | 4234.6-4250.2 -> -0.5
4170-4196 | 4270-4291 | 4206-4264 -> -1.1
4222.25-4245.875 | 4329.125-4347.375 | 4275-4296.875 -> -0.1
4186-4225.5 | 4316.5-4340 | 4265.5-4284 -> 0.6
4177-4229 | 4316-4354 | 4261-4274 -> 0.3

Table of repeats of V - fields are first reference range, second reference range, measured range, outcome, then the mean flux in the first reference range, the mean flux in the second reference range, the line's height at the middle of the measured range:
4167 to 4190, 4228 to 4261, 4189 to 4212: 0.00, 13.7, 13.5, 13.6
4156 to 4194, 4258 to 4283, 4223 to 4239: 0.06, 13.9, 13.1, 13.4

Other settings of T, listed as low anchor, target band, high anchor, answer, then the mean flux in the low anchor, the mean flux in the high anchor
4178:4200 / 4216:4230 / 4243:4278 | 0.037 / 13.7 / 13.3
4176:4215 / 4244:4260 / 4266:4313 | -0.080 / 13.6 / 12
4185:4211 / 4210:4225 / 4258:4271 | -0.028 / 13.5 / 13.4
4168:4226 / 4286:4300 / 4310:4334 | 0.097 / 13.6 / 13.2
